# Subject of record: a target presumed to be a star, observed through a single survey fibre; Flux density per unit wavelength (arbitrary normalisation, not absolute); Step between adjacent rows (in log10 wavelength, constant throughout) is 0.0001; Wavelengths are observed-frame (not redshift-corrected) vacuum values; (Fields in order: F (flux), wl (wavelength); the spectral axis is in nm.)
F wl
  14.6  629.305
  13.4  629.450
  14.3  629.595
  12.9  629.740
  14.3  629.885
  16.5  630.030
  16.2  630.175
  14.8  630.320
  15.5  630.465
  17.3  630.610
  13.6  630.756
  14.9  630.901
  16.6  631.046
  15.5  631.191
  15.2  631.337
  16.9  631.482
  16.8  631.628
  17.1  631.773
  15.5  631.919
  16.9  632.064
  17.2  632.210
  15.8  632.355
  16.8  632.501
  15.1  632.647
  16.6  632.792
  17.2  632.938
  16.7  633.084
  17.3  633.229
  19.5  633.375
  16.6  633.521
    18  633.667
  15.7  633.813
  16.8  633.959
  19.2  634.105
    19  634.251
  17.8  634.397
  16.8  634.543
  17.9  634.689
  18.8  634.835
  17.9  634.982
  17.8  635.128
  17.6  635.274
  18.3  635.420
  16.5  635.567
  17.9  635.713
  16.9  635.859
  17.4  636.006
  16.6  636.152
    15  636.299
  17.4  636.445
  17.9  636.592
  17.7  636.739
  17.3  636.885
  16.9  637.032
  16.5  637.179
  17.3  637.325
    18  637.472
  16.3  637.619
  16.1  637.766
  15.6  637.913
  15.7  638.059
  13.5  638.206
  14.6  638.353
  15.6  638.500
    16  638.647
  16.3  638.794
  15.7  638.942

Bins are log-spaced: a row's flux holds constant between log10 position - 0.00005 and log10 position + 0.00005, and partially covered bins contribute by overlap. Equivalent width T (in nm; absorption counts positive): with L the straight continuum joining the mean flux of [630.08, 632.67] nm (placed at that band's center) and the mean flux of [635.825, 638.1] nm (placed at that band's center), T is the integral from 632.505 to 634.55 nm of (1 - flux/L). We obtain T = -0.12 nm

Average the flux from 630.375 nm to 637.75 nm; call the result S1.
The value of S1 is 16.9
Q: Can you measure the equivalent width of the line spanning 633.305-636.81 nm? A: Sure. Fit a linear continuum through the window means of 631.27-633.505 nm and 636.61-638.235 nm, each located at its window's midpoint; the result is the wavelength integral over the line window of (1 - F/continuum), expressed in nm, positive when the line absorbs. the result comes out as -0.19 nm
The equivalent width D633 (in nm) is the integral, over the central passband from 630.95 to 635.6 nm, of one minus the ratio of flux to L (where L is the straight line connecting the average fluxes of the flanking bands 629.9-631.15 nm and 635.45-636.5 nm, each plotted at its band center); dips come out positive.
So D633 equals -0.243 nm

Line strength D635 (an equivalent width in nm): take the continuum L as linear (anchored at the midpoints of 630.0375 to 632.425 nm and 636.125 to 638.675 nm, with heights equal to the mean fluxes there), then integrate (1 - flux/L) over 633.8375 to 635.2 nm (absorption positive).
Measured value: -0.15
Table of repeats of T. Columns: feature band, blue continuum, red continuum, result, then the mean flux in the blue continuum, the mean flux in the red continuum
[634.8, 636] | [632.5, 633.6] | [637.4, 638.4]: -0.09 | 17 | 15.7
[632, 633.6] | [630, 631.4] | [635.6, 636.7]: -0.07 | 15.6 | 17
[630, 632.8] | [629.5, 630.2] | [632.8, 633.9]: -0.04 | 14.7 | 17.2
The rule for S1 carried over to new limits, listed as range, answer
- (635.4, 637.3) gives 17.1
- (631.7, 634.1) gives 16.9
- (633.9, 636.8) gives 17.6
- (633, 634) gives 17.2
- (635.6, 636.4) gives 16.8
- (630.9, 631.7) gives 16.1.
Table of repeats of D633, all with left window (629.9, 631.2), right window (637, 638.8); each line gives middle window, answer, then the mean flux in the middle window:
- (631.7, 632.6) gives -0.05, 16.5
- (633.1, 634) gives -0.09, 17.3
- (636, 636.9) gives -0.06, 17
